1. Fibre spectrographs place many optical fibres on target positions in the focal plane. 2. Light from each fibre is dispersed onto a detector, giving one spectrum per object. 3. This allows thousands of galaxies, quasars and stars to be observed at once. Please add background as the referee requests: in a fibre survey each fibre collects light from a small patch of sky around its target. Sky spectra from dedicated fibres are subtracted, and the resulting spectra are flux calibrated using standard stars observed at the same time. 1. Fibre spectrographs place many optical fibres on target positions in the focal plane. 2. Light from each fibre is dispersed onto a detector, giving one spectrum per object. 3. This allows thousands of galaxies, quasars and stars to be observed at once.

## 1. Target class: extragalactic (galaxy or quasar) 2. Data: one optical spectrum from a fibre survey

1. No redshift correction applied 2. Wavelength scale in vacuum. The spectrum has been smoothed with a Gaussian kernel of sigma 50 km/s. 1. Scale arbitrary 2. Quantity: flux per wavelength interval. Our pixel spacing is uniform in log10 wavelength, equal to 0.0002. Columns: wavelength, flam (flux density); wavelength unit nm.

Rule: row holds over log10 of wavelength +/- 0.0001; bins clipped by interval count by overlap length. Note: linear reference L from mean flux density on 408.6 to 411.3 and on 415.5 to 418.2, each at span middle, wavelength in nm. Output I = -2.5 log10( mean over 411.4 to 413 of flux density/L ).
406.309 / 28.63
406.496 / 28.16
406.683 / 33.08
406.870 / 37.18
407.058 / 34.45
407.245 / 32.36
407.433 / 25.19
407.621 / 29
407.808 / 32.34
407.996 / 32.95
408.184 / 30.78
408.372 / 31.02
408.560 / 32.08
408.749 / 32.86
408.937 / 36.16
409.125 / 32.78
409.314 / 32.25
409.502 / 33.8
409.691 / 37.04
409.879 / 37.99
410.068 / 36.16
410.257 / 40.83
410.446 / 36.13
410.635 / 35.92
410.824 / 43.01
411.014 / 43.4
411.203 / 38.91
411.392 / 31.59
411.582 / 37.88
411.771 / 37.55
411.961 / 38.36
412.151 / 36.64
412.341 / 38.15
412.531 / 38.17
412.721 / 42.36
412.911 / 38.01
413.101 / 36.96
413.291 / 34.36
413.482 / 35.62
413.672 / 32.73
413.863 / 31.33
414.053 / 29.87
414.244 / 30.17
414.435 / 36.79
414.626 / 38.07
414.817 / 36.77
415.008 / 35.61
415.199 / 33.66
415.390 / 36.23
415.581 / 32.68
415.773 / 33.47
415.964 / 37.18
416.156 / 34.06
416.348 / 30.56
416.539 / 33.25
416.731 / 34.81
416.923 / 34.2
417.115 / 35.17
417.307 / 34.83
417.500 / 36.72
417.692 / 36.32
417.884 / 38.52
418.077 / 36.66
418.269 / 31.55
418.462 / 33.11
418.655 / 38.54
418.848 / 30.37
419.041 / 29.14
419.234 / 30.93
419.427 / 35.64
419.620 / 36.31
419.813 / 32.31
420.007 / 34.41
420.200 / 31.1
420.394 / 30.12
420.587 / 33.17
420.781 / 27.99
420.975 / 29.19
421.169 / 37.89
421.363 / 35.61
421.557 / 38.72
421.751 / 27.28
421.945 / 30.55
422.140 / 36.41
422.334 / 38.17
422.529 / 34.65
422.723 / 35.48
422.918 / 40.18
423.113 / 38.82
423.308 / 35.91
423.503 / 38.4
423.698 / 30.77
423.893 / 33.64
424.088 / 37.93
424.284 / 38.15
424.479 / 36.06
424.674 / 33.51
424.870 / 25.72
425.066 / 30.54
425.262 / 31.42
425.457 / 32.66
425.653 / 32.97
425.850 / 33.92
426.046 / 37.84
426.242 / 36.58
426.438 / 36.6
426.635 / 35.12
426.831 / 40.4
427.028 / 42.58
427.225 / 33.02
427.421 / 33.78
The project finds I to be -0.05 mag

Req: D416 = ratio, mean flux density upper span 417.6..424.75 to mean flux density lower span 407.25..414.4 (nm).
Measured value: 0.98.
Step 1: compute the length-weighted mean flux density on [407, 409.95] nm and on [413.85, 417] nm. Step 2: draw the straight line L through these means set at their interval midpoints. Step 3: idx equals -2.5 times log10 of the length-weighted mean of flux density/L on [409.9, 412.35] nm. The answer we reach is -0.147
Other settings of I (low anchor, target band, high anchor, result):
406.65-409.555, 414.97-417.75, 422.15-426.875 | -0.024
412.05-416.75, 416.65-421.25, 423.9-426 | 0.022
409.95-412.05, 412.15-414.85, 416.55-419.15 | 0.035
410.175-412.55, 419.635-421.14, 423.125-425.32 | 0.114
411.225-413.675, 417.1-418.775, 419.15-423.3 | -0.014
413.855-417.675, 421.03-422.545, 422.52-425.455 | -0.005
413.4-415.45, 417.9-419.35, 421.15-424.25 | 0.054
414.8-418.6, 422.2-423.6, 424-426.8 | -0.087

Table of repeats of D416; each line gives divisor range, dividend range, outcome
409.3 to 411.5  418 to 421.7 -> 0.89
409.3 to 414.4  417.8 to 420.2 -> 0.92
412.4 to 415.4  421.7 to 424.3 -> 1.00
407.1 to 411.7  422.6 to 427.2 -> 1.02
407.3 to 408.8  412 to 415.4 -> 1.16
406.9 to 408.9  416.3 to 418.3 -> 1.11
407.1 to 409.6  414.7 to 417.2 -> 1.08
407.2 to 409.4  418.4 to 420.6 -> 1.04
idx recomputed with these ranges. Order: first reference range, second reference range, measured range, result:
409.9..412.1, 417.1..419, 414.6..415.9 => 0.034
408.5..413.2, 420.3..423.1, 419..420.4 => 0.060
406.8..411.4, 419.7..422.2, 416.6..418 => -0.077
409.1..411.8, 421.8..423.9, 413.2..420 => 0.066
